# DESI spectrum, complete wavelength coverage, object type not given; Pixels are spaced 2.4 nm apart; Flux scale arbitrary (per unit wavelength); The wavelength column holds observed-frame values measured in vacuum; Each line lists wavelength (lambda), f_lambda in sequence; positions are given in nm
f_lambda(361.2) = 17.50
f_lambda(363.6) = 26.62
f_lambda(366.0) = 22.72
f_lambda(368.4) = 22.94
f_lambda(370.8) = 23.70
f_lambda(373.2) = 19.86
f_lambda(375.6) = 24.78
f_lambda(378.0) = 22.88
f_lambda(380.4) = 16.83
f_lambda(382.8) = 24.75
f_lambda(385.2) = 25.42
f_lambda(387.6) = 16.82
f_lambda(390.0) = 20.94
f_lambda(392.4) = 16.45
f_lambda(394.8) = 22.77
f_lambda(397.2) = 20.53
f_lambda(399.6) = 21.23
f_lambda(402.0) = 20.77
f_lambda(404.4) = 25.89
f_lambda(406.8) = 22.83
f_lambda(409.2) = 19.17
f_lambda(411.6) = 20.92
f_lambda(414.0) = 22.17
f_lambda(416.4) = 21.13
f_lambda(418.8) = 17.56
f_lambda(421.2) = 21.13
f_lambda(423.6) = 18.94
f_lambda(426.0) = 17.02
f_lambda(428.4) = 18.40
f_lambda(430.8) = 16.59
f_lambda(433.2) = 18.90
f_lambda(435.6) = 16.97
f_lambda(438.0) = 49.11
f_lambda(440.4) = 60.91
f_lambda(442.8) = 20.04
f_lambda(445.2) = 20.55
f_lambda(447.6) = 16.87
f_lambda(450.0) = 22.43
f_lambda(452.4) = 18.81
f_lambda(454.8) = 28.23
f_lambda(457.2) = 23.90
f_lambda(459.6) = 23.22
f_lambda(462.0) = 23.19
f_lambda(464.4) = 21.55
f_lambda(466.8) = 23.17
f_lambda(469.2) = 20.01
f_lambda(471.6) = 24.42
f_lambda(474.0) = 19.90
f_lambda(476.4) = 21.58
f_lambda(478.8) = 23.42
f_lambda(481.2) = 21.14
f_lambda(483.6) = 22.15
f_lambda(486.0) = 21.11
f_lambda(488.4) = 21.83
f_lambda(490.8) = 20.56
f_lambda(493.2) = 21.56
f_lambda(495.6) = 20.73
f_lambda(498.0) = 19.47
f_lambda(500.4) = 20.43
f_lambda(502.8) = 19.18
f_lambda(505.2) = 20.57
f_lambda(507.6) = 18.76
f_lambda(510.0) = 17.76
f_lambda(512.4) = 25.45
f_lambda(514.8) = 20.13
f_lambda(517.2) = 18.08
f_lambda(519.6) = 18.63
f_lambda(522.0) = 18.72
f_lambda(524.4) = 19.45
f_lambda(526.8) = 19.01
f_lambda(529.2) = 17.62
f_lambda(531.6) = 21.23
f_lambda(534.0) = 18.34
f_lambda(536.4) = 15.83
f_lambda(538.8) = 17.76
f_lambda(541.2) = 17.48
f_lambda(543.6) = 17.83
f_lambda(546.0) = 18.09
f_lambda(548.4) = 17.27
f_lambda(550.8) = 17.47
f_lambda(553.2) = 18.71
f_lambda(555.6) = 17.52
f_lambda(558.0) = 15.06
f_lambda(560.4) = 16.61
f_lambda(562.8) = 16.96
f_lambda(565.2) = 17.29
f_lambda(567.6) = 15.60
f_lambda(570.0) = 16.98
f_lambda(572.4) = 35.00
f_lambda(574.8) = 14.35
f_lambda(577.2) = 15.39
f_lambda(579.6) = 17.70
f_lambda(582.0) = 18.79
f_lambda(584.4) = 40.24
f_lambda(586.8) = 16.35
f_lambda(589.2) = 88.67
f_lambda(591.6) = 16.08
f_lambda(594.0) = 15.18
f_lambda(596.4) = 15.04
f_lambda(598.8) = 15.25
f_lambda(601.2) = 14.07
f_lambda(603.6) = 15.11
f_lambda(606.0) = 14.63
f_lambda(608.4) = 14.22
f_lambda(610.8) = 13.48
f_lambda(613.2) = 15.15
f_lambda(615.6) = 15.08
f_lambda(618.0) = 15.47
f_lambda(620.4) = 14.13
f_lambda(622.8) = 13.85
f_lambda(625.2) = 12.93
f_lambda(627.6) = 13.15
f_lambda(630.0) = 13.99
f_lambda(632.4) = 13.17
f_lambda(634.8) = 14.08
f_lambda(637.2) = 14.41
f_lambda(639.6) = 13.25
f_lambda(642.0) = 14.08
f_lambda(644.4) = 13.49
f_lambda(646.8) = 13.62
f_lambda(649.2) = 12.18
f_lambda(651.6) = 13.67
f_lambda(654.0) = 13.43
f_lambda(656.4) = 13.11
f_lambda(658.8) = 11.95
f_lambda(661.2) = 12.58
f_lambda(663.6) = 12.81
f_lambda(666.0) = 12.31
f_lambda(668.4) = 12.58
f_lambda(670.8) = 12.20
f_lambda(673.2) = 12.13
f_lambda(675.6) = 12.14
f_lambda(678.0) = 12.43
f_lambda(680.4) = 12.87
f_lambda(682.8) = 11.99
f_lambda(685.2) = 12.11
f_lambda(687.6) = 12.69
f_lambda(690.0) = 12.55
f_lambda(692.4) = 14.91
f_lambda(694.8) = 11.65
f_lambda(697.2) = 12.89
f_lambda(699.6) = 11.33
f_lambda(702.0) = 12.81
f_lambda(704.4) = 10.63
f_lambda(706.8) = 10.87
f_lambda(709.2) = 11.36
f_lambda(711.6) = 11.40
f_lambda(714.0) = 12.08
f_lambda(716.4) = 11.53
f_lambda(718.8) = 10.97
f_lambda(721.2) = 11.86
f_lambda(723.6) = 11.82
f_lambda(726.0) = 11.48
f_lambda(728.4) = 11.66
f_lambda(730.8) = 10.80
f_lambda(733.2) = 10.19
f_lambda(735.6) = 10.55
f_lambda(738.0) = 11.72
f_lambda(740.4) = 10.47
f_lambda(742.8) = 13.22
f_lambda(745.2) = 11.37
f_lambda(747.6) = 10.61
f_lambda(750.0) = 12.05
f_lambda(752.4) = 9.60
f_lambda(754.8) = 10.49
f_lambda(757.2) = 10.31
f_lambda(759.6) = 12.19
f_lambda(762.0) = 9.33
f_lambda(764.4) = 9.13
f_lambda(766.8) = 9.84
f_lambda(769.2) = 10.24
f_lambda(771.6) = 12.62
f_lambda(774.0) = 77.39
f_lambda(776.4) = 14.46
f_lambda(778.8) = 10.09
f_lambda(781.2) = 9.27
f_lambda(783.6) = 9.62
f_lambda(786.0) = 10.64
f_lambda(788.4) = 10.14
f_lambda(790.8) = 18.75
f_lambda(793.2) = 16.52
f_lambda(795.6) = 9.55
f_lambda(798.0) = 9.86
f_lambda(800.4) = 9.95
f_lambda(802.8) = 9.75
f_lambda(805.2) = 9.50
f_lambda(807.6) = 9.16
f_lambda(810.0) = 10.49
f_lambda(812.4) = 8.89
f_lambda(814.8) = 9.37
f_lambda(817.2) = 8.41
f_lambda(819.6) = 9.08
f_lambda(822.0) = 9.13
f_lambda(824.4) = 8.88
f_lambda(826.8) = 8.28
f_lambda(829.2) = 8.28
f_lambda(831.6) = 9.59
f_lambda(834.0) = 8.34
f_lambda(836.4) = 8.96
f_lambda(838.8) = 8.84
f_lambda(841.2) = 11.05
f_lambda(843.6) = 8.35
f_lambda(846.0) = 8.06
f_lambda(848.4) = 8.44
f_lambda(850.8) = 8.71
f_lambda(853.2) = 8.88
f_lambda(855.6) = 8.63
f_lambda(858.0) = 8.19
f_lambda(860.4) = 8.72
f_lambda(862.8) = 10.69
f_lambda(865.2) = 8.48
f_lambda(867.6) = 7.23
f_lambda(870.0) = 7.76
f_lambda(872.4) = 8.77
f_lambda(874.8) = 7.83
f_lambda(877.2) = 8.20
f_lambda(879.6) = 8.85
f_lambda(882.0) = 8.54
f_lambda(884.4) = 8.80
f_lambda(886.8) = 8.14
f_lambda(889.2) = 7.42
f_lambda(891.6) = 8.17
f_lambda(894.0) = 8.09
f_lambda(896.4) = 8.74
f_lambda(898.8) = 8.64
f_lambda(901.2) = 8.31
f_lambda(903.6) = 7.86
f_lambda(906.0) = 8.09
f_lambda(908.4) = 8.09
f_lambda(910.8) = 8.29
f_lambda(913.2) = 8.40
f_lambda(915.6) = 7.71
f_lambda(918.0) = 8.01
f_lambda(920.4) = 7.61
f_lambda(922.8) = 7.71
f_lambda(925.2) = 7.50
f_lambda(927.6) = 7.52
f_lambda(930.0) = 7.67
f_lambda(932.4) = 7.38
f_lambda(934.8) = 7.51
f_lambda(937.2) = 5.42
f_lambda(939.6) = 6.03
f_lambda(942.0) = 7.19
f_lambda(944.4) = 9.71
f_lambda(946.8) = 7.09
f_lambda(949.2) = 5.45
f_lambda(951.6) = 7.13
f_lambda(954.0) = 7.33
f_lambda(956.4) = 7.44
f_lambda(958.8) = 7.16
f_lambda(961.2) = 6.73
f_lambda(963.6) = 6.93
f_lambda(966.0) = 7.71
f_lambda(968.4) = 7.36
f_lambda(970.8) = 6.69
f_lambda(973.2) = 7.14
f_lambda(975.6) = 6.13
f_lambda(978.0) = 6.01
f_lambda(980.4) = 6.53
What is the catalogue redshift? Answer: 0.178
